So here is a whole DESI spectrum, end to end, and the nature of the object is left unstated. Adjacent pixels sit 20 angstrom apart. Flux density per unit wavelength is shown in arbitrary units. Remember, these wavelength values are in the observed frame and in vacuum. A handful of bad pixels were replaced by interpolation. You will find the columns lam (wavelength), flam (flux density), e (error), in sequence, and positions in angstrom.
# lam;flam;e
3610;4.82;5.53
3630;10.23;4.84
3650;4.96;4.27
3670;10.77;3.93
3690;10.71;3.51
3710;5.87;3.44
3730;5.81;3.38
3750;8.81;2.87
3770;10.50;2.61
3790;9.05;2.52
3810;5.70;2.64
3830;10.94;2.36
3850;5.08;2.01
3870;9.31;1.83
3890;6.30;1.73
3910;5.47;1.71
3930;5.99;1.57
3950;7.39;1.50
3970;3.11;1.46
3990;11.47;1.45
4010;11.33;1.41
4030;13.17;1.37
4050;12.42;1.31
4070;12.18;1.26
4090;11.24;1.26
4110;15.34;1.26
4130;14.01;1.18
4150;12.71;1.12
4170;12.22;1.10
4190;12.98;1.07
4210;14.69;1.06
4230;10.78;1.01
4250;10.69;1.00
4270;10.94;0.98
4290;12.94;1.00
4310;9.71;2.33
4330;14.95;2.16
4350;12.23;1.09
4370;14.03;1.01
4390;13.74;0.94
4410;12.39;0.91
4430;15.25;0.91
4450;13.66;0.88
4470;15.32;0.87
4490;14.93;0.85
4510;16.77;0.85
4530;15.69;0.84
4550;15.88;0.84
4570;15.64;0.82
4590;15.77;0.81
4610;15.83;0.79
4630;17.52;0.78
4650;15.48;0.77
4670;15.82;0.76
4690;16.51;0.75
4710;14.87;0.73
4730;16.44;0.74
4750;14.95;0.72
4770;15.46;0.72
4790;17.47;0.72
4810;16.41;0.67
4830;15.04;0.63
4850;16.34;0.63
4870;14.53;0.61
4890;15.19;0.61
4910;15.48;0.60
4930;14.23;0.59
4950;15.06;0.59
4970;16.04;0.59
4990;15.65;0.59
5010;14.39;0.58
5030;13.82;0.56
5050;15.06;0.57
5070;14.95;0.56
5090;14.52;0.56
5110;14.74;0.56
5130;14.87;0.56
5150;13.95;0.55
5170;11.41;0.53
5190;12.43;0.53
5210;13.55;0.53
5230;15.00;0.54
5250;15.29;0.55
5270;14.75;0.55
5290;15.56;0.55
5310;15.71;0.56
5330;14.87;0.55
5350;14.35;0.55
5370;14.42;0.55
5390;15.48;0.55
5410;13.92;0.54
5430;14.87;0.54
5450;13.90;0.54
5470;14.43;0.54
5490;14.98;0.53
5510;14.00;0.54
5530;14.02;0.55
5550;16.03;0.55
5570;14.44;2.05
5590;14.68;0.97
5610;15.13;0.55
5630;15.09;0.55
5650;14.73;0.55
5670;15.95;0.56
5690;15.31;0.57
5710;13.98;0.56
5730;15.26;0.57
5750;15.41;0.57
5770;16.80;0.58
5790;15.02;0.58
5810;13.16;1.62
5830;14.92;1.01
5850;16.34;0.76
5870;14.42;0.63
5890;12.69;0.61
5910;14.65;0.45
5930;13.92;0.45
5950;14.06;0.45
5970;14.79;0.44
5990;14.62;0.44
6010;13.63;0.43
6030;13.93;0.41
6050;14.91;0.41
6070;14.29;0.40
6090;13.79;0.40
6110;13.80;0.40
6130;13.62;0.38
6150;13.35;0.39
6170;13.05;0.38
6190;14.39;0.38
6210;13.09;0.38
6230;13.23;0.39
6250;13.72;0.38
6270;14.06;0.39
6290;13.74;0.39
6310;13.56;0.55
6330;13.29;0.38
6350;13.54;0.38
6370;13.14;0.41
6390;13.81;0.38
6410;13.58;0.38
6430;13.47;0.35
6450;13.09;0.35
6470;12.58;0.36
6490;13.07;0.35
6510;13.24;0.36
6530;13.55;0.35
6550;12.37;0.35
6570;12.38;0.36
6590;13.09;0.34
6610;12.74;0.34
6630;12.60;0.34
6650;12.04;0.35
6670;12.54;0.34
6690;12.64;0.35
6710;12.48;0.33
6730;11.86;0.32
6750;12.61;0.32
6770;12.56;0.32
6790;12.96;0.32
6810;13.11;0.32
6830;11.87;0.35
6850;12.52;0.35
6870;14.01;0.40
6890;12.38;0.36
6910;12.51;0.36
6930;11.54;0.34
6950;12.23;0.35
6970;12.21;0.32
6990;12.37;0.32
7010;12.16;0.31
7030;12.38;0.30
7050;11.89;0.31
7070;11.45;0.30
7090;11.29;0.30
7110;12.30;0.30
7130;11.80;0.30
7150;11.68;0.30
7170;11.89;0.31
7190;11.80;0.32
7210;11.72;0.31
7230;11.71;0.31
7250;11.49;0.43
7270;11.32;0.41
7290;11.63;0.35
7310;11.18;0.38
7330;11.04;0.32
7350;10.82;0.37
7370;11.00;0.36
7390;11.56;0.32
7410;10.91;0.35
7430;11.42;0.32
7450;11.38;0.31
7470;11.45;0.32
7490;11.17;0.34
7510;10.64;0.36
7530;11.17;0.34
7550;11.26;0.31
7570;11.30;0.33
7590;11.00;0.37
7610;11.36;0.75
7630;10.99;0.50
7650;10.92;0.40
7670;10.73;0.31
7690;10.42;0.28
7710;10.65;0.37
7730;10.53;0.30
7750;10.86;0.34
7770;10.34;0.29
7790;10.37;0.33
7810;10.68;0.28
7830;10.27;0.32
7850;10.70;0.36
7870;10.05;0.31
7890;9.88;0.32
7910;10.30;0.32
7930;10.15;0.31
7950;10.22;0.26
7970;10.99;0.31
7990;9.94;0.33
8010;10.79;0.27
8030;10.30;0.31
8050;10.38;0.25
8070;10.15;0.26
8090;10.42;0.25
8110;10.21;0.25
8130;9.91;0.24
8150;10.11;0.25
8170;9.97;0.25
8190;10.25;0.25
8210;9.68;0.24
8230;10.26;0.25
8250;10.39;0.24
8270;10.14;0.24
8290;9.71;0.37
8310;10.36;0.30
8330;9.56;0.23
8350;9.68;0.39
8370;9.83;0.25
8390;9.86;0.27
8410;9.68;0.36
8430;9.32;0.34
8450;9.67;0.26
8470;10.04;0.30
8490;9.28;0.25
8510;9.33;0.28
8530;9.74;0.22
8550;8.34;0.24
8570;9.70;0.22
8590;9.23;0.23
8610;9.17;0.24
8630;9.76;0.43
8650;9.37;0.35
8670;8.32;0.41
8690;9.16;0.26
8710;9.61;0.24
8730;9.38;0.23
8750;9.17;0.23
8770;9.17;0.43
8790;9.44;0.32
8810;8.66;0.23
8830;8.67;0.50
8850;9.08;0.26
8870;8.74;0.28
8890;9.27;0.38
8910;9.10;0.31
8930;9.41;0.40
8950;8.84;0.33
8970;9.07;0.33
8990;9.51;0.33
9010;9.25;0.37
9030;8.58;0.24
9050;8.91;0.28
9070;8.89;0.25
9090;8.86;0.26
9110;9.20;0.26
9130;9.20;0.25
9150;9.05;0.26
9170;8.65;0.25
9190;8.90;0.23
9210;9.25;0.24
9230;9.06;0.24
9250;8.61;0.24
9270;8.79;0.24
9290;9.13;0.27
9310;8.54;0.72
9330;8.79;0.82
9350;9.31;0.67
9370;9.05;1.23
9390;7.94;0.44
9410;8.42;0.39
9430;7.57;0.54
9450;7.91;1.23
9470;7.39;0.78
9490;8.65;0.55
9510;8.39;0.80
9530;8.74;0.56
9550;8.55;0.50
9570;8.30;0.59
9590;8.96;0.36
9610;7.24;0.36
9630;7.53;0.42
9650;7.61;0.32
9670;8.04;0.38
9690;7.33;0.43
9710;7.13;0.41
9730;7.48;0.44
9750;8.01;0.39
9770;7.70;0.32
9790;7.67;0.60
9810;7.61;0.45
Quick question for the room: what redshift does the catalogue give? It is 0.00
